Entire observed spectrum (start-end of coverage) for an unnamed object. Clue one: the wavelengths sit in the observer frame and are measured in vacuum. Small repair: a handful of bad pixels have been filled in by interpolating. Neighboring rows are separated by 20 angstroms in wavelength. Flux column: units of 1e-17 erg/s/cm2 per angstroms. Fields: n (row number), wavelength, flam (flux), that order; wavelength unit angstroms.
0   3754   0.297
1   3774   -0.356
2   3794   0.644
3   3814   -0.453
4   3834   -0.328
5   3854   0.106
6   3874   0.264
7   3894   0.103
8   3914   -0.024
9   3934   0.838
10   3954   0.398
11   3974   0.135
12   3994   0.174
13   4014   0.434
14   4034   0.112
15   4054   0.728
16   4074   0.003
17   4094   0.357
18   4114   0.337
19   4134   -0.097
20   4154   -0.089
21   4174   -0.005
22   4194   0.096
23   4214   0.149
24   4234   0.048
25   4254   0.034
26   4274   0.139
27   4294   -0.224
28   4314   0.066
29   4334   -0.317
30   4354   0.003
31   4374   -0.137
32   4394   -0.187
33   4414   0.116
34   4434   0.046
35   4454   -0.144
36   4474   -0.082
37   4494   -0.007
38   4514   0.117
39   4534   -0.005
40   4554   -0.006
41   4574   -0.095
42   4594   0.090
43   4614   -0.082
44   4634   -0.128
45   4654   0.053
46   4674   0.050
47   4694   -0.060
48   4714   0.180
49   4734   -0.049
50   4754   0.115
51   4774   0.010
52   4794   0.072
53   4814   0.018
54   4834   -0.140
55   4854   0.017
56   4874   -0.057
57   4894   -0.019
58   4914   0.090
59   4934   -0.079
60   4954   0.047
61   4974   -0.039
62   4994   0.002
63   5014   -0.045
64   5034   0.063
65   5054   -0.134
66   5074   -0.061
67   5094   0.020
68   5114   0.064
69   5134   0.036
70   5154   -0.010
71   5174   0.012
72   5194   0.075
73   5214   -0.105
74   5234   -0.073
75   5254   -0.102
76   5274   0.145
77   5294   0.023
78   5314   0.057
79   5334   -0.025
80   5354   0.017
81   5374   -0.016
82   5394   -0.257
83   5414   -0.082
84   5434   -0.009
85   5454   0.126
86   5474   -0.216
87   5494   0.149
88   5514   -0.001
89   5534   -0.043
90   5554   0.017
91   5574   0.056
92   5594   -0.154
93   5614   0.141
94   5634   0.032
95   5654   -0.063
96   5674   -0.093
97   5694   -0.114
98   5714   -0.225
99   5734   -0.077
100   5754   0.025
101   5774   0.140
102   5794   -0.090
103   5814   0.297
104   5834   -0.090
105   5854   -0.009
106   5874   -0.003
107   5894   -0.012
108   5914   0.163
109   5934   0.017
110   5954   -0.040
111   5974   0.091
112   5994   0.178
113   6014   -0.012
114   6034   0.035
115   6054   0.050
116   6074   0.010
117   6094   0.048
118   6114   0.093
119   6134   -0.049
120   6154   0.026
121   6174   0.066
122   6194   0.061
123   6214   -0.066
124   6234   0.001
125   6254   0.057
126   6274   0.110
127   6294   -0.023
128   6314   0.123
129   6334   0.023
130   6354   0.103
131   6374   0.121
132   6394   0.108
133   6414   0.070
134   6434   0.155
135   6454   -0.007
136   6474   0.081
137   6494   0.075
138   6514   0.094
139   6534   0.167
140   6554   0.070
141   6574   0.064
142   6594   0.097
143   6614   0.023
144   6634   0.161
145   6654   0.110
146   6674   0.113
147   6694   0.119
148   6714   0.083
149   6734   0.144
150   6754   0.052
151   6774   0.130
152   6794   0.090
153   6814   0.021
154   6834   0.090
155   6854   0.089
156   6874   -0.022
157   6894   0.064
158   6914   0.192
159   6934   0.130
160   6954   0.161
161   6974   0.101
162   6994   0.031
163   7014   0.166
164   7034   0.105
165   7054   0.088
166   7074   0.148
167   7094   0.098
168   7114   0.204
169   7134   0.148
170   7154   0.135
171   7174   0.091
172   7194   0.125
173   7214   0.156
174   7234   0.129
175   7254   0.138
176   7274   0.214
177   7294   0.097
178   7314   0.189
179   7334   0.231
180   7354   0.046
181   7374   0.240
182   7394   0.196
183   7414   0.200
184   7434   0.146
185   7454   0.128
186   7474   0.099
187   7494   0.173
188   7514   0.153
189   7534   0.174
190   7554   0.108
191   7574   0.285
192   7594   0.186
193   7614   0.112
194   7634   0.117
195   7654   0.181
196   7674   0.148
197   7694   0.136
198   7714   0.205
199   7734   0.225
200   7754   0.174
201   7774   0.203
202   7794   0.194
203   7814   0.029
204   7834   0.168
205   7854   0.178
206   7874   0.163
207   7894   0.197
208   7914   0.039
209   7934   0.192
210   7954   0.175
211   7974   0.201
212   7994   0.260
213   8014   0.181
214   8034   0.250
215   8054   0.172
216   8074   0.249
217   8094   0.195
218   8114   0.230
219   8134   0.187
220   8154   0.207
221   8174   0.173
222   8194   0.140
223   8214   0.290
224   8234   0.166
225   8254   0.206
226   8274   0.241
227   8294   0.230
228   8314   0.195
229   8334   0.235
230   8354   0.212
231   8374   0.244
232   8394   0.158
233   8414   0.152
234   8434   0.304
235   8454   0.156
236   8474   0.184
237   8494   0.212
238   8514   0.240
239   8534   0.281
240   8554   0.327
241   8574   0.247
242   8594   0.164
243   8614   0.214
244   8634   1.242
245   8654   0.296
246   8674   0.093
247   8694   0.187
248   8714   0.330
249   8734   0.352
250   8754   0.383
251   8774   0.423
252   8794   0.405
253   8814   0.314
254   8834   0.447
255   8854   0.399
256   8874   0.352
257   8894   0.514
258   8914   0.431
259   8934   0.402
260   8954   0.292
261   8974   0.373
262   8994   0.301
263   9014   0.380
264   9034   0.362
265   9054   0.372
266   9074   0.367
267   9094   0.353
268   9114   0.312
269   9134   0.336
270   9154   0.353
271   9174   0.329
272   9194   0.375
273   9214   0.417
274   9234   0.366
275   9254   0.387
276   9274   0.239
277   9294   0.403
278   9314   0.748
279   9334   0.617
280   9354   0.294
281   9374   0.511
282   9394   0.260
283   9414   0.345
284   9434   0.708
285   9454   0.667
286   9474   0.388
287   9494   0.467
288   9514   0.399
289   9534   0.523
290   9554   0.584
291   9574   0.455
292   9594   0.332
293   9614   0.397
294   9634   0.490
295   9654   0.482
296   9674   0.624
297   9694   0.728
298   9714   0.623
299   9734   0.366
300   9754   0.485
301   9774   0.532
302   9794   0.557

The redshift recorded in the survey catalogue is 1.186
